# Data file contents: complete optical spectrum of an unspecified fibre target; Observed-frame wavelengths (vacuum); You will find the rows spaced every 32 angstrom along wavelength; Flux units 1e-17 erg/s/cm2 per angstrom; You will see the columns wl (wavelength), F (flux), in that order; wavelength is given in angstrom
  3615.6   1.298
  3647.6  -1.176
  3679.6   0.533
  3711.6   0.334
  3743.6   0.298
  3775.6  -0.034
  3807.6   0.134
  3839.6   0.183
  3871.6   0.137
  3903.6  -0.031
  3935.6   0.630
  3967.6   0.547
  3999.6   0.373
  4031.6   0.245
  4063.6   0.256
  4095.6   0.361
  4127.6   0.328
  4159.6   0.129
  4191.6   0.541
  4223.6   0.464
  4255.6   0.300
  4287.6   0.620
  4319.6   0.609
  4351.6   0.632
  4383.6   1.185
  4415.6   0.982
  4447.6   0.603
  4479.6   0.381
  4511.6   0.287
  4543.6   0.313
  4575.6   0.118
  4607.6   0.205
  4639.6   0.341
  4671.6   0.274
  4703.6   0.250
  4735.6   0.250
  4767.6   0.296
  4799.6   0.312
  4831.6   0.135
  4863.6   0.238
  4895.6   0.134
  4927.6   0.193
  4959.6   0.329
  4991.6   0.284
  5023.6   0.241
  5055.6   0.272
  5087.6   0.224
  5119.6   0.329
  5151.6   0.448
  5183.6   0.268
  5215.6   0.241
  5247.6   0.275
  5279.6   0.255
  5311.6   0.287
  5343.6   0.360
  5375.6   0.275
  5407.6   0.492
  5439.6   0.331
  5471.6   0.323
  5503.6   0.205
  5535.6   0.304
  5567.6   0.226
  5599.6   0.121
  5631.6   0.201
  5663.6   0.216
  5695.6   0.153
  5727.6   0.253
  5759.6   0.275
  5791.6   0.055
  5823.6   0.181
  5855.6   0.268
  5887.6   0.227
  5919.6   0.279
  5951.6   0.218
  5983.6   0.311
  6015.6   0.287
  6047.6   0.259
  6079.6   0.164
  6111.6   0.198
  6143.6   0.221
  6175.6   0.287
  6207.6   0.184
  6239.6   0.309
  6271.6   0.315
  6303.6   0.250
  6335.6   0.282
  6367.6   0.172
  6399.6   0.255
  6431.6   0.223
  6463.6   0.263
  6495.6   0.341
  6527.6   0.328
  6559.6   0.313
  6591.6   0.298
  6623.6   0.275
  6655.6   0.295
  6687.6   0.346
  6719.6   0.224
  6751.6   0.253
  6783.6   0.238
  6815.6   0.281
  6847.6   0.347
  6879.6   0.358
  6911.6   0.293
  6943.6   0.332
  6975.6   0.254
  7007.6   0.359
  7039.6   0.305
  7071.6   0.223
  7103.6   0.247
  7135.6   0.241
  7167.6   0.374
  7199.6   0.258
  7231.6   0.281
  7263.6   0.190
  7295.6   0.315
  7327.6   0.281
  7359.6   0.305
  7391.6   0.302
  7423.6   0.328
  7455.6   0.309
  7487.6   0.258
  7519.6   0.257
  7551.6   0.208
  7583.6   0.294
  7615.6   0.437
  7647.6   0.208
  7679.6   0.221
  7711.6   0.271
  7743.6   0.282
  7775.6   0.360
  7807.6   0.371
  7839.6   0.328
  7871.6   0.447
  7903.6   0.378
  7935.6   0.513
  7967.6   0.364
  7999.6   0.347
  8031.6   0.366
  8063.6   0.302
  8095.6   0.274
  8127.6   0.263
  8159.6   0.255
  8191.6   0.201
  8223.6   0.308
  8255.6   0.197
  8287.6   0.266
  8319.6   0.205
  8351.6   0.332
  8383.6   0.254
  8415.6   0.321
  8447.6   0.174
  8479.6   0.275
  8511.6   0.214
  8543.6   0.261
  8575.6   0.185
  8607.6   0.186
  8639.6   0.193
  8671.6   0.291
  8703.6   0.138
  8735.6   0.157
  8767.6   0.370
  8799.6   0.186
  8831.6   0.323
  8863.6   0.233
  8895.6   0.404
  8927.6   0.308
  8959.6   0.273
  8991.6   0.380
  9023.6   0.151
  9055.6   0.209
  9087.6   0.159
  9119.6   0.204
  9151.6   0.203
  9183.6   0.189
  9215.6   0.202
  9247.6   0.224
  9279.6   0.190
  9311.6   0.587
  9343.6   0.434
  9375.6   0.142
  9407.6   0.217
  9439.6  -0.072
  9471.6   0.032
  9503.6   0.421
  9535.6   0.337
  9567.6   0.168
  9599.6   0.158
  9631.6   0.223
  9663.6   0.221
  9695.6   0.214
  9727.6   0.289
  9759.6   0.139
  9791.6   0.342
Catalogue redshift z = 1.838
